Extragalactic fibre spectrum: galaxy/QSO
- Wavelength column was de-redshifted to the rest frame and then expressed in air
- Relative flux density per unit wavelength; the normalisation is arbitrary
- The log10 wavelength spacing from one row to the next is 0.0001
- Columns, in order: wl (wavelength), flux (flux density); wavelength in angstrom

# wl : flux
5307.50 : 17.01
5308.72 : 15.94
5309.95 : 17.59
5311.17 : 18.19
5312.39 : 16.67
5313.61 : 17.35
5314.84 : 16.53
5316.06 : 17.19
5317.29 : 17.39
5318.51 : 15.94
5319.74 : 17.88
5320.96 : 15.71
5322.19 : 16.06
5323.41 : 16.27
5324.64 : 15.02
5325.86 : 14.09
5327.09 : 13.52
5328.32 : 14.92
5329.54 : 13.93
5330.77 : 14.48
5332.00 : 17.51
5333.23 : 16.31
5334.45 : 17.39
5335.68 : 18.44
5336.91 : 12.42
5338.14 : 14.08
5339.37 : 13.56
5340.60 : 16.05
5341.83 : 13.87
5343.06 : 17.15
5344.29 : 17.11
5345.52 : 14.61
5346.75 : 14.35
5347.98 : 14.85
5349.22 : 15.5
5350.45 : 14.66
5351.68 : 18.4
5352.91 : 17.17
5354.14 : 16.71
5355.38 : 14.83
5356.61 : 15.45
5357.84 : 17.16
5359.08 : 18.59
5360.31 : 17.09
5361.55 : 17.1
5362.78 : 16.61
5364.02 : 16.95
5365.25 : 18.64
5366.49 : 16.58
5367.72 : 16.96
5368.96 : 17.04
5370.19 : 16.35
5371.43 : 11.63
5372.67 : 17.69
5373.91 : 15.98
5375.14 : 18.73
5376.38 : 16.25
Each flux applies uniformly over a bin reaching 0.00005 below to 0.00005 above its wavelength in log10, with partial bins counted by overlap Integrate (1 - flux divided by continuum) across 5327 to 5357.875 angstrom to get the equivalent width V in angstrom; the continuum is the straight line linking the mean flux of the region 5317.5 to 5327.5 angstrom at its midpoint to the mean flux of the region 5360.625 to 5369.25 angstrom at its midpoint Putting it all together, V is 1.51 angstrom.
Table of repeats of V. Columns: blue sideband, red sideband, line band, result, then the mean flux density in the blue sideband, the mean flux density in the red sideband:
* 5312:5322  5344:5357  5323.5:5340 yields 1.3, 16.8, 15.8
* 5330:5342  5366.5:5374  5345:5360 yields -0.3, 15.4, 16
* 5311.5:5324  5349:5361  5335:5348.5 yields 1.2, 16.7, 16.6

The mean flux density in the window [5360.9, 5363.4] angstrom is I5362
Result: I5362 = 16.8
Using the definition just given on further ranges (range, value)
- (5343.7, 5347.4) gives 15.4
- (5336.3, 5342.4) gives 14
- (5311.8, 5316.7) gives 16.9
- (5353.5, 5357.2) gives 15.7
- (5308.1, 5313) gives 17.1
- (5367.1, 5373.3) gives 15.9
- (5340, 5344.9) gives 16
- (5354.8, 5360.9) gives 16.6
